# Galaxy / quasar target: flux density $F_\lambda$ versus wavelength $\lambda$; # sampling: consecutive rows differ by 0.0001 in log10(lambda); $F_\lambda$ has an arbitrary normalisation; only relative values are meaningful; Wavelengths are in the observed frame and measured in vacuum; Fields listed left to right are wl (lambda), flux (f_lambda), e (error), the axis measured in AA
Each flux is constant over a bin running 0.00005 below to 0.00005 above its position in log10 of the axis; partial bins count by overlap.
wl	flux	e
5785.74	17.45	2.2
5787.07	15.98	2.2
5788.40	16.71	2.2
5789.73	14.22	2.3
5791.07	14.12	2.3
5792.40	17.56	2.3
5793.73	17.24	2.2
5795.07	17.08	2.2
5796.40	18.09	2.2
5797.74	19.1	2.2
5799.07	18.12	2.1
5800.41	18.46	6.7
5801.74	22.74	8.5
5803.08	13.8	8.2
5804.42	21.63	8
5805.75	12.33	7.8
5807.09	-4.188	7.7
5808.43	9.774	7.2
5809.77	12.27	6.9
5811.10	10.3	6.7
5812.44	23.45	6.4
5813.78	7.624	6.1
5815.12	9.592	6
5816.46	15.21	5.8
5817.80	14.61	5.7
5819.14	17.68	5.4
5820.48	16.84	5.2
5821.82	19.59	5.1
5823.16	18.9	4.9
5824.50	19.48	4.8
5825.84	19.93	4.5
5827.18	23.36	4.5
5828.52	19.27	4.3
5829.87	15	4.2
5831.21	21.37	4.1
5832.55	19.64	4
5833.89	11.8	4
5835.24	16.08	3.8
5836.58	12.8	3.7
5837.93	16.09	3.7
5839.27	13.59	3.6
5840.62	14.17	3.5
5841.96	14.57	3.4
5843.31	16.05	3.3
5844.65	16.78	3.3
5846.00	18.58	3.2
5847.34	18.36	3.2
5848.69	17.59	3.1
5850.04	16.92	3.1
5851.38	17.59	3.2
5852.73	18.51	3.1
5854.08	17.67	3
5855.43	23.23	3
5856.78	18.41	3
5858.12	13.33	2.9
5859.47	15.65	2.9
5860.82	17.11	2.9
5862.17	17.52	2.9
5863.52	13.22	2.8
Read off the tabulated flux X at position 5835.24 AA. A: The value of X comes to 16.08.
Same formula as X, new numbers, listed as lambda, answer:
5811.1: 10.3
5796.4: 18.09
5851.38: 17.59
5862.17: 17.52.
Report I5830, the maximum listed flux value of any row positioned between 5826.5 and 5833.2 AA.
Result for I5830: 23.36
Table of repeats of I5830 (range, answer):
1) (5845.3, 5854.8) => 18.58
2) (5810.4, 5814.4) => 23.45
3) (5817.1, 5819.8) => 17.68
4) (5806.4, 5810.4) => 12.27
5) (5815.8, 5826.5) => 19.93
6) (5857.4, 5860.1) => 15.65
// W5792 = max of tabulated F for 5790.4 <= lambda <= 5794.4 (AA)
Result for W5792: 17.56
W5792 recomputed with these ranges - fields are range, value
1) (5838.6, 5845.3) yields 16.78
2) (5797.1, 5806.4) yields 22.74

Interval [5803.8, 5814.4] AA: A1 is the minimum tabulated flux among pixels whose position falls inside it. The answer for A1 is -4.188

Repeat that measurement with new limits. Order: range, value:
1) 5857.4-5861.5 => 13.33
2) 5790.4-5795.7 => 14.12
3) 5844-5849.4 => 16.78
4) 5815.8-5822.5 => 14.61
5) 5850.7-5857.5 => 17.59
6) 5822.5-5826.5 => 18.9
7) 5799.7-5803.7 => 13.8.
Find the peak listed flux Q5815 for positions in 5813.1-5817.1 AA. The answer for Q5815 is 15.21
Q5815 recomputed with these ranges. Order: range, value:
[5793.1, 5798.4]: 19.1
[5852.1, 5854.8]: 18.51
